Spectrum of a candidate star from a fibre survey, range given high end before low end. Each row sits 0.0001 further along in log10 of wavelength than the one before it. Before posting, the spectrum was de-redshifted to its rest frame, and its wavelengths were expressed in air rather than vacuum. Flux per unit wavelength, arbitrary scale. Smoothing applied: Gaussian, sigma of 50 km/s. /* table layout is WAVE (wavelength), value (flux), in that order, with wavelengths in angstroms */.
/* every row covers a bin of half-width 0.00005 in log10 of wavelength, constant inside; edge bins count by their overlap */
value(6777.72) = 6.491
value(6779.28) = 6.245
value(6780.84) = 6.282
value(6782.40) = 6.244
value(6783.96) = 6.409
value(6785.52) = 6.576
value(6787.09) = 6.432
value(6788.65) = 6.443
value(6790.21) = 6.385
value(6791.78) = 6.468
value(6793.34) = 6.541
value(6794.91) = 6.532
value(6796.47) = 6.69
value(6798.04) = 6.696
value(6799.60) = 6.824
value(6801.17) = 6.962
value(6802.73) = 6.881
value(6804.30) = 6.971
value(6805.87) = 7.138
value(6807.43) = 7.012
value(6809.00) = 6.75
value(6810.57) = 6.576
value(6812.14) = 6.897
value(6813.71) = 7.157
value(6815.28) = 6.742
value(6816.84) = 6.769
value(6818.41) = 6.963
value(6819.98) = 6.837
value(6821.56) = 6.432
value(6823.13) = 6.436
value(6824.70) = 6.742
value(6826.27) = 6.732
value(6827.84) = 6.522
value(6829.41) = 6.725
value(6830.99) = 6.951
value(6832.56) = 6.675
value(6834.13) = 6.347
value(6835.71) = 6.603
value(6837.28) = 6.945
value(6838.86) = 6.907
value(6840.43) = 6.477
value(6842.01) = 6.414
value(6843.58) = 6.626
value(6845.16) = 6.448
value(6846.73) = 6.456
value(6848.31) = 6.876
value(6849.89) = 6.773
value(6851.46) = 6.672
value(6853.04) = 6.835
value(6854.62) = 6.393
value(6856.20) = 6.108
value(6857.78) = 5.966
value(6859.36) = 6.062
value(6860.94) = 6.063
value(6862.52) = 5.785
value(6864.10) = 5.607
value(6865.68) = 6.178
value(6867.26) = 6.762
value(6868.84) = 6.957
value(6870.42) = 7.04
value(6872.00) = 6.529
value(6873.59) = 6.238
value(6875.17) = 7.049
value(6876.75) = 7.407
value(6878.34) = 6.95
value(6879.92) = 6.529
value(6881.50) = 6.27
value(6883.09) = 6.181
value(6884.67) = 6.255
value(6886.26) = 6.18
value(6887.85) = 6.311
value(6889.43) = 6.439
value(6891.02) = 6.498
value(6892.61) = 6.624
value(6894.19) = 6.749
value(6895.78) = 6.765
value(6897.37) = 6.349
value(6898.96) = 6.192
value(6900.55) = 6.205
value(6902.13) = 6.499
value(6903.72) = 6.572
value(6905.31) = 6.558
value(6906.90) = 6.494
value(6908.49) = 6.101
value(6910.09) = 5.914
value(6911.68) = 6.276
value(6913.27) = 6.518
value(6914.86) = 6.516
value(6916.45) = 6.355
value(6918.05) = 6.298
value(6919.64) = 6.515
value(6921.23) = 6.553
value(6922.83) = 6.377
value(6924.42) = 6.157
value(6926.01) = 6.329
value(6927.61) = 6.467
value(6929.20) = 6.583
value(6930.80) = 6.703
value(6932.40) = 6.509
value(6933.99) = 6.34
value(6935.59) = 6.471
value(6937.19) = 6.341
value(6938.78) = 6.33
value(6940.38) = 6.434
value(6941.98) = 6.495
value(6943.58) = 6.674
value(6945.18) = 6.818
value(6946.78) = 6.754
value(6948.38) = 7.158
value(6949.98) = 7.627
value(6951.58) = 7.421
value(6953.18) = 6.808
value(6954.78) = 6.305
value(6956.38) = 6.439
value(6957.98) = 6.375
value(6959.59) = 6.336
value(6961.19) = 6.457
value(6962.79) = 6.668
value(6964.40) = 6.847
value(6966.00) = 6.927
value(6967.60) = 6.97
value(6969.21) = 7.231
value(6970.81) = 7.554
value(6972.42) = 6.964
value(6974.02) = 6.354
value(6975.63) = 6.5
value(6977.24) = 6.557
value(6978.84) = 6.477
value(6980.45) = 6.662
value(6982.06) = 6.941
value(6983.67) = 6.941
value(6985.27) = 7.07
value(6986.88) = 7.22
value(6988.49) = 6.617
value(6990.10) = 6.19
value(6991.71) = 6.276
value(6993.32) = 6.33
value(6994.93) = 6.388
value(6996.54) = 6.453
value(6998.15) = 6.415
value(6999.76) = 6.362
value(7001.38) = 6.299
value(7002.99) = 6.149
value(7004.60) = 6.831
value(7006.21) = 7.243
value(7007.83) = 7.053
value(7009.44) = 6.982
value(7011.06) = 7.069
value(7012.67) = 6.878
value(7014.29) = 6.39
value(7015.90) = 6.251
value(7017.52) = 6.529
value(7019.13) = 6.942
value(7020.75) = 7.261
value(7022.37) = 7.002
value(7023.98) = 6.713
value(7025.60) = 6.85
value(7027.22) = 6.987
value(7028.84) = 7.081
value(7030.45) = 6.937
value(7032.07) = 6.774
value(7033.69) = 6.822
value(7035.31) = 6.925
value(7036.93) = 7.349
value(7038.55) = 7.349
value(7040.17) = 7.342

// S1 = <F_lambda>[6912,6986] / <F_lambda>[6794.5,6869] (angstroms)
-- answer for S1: 1.0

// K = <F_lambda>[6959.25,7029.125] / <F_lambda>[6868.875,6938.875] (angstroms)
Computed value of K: 1.04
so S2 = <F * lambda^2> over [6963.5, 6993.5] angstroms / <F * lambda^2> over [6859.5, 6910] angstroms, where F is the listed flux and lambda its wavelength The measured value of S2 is 1.08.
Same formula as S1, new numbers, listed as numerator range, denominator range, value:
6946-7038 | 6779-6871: 1.03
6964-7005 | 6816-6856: 1.00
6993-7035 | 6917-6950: 1.03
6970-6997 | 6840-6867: 1.05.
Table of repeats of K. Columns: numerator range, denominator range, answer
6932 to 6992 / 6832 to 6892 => 1.03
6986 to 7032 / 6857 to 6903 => 1.04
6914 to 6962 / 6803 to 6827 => 0.96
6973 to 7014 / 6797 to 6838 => 0.98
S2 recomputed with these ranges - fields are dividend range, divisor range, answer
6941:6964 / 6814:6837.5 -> 1.04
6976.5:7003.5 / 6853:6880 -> 1.05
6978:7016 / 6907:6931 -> 1.07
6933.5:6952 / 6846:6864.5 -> 1.09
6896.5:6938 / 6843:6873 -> 1.01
